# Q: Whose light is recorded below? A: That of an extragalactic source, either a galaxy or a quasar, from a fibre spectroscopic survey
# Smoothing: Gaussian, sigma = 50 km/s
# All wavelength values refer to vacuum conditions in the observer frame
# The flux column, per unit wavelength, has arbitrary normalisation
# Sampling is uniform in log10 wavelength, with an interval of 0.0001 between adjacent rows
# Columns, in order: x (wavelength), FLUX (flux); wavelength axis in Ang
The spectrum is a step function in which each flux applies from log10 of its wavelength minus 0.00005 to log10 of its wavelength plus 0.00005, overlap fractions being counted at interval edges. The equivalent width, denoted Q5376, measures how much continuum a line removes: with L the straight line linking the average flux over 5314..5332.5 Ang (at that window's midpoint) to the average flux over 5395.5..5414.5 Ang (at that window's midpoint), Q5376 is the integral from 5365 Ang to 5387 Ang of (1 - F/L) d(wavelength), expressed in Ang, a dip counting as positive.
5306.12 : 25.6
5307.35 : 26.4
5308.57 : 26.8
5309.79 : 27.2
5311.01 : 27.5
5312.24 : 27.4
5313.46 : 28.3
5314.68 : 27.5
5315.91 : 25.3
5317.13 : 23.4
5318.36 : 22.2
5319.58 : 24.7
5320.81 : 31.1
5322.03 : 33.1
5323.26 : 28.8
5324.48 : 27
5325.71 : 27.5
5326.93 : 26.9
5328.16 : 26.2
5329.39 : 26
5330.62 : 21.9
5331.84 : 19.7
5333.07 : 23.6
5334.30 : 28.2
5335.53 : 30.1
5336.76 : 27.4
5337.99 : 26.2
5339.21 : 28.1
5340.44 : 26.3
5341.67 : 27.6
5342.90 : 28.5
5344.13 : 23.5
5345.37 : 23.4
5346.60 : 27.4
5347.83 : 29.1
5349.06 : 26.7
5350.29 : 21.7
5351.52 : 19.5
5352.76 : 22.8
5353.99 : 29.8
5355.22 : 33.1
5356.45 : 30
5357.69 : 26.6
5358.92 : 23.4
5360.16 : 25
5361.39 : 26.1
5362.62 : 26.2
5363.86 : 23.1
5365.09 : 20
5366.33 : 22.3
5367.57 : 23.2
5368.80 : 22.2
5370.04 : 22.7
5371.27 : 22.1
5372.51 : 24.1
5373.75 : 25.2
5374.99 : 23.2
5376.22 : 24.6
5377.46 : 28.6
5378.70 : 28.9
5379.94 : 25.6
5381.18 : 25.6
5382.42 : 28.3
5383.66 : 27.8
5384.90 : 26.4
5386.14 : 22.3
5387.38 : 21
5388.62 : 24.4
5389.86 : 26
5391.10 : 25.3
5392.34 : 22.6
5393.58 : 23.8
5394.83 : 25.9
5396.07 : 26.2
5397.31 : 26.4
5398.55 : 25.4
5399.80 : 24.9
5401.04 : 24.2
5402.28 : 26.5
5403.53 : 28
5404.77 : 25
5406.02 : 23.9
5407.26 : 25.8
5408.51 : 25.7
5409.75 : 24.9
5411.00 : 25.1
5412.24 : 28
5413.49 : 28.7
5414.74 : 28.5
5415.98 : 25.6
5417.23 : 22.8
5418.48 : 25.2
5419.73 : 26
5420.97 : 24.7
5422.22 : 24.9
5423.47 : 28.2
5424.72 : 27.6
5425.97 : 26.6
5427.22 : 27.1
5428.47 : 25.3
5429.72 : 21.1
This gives 1.12 Ang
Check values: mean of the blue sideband 26.1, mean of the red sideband 26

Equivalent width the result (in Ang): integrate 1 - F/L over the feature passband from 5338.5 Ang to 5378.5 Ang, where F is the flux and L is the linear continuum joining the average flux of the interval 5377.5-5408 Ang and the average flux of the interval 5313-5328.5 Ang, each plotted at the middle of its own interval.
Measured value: 1.6 Ang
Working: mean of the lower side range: 27.1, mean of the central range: 25.2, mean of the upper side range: 25.5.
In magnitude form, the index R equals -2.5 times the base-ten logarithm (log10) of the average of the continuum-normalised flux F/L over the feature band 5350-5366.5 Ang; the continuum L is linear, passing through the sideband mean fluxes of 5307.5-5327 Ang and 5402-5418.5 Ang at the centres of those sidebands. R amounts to 0.06 mag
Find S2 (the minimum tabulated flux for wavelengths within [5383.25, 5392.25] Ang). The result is 21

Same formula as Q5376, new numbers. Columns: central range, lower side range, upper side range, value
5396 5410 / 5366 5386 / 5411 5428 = 0.2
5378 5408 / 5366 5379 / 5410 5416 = 0.3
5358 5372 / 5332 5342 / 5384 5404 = 1.4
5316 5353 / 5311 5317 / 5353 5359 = 2.4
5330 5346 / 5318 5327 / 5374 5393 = 0.9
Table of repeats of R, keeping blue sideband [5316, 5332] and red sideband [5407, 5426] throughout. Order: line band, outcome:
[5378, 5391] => 0.02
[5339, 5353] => 0.04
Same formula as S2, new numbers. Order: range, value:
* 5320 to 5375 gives 19.5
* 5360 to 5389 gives 20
